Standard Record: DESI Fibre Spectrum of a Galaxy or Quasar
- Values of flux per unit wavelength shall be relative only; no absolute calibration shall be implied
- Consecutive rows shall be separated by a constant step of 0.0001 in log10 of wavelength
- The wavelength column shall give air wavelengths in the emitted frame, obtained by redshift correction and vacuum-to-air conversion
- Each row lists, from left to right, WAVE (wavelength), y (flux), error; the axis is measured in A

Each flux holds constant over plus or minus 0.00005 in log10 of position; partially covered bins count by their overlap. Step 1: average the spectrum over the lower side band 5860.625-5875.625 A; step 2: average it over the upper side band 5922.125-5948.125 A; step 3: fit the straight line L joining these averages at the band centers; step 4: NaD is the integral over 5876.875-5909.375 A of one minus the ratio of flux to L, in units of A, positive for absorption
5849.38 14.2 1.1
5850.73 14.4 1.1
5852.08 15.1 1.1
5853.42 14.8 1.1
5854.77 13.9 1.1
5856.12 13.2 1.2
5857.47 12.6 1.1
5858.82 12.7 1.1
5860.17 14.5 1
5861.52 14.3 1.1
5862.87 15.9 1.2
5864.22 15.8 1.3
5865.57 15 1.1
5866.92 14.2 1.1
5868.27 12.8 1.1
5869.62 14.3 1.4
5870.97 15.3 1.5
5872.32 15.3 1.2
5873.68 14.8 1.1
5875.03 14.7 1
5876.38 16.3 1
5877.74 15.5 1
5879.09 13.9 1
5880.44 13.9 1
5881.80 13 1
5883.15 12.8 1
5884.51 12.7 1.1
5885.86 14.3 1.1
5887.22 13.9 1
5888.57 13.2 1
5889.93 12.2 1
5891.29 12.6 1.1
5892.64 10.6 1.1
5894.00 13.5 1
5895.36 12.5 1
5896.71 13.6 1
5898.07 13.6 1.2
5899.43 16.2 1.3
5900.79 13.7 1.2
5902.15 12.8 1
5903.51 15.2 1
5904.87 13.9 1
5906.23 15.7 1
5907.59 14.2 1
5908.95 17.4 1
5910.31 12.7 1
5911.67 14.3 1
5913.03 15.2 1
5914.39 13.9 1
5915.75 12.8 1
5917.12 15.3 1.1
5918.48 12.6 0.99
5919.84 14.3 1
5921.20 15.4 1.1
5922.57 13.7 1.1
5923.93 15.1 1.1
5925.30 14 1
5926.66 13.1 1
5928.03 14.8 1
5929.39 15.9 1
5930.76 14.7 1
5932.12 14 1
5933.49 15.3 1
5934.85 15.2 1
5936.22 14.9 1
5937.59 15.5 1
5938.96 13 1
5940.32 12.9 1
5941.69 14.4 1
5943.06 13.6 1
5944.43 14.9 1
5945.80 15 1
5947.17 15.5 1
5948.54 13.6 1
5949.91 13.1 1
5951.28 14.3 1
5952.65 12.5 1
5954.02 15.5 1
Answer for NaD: 2.0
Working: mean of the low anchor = 14.8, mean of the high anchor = 14.5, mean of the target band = 13.8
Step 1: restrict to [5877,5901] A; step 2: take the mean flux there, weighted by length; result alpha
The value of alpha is 13.4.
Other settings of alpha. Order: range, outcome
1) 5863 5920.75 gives 14.1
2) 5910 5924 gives 14.1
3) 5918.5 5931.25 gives 14.4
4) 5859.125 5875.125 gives 14.7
